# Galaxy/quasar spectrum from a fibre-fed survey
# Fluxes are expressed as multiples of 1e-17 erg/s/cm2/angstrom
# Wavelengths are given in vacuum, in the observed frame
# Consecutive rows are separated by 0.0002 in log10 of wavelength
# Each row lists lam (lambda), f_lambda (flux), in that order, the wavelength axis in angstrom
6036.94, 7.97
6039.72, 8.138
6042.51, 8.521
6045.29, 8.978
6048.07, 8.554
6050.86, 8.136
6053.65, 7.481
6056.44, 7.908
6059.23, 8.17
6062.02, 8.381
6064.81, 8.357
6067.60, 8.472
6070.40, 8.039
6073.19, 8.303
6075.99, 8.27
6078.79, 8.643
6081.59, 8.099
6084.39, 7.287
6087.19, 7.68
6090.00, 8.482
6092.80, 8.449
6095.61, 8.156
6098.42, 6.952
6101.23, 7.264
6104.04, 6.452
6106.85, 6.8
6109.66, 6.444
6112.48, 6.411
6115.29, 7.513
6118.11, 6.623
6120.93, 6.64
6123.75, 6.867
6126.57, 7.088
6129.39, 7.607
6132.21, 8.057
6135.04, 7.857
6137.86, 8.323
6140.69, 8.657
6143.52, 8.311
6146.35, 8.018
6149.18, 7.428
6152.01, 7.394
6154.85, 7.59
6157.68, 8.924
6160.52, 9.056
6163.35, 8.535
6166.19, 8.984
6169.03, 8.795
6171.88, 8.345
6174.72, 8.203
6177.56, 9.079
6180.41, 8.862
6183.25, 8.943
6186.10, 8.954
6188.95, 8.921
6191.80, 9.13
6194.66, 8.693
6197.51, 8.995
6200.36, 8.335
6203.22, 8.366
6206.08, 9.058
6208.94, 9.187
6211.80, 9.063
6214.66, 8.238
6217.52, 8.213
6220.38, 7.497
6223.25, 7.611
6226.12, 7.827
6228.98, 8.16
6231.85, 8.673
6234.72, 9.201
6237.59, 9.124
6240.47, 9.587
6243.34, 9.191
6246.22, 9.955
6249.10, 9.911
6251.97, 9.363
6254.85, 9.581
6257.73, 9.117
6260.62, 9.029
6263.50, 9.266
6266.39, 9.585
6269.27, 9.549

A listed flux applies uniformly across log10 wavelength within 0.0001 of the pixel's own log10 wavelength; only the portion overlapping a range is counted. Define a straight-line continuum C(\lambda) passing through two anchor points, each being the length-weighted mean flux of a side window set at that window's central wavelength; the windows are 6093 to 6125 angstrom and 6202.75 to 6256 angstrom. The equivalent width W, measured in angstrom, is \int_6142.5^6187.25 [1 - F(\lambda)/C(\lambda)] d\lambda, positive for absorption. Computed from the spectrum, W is -3.53 angstrom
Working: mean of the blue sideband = 6.98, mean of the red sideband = 8.84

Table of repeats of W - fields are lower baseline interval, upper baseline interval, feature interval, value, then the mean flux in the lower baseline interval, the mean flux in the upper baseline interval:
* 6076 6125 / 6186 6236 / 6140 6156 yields 0.0 angstrom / 7.36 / 8.55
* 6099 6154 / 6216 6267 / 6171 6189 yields -1.5 angstrom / 7.35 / 8.93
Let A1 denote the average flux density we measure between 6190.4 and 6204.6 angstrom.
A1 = 8.7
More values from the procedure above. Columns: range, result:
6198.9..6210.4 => 8.74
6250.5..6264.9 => 9.28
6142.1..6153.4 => 7.79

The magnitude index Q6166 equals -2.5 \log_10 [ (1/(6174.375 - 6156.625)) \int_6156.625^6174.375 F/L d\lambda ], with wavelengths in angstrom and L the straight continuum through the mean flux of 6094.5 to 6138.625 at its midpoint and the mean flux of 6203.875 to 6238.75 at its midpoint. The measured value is -0.13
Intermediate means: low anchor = 7.17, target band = 8.73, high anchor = 8.48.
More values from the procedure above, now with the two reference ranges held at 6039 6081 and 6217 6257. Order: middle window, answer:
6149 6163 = 0.06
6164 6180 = 0.00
